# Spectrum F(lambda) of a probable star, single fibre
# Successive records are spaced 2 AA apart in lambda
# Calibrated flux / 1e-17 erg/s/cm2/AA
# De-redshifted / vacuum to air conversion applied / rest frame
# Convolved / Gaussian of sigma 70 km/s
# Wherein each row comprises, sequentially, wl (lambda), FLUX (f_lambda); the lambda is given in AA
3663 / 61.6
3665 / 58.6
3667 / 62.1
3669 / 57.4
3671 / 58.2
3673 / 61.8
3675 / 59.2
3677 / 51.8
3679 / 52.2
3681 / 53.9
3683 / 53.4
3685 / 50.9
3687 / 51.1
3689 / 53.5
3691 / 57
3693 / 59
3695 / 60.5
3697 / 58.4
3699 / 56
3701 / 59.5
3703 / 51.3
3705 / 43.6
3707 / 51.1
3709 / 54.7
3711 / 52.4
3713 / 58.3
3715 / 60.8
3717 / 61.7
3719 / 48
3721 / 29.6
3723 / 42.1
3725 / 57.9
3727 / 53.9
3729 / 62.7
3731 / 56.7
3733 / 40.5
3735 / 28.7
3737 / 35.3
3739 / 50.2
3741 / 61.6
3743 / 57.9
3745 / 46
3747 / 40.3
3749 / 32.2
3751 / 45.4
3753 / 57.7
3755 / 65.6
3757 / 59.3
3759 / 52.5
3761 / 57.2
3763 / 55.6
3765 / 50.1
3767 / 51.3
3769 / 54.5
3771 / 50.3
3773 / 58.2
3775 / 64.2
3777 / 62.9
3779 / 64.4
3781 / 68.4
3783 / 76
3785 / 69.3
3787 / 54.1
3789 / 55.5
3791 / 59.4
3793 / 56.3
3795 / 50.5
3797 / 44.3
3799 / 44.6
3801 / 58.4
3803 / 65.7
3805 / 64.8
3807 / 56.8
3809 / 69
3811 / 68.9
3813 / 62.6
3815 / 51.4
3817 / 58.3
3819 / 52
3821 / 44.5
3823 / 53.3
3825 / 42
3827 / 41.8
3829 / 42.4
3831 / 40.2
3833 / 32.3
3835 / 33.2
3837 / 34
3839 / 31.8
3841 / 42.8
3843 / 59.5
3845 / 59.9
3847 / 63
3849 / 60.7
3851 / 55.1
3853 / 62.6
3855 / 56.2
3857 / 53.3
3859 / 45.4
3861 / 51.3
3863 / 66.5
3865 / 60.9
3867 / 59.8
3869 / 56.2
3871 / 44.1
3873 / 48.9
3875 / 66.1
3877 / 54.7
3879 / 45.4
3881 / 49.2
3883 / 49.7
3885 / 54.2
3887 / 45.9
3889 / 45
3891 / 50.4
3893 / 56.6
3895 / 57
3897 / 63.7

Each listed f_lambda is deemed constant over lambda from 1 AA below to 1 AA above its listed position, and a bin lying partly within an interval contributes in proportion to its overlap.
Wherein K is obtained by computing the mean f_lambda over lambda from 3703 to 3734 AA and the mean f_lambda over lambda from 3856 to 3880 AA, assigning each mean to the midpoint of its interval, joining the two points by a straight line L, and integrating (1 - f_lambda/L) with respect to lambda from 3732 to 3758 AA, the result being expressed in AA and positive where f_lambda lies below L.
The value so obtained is 2.2 AA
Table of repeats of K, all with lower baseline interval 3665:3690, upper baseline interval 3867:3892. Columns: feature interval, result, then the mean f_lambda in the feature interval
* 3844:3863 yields -1.9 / 56.9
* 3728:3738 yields 1.8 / 44.8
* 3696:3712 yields 0.5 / 53.4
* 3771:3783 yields -2.3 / 63.5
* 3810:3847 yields 3.3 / 47.7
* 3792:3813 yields -2.1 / 58.2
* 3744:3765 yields 1.1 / 51.1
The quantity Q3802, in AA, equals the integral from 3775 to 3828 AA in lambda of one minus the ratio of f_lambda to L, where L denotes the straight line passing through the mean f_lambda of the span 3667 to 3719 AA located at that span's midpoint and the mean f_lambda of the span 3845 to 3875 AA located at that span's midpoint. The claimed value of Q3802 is -1.4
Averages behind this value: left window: 55.5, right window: 56.5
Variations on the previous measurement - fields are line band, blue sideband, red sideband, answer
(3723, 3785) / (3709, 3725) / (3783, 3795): 1.9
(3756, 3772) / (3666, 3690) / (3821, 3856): -0.8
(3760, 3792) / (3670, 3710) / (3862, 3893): -3.2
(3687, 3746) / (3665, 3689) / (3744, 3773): 1.8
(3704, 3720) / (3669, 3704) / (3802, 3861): 0.4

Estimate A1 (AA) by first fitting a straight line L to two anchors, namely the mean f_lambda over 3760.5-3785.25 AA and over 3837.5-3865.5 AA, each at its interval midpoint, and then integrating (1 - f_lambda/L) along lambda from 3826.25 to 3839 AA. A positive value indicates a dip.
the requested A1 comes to 4.34 AA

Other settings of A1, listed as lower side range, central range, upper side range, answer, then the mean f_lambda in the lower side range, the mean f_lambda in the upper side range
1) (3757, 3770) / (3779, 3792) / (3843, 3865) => -2.1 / 54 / 57.7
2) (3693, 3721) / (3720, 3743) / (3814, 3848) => 2.2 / 54.3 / 46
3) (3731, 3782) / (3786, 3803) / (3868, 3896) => -0.5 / 52.5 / 51.7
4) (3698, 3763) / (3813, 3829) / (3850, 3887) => 1.1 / 51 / 54.2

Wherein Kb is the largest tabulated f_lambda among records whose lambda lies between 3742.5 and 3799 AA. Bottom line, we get 76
